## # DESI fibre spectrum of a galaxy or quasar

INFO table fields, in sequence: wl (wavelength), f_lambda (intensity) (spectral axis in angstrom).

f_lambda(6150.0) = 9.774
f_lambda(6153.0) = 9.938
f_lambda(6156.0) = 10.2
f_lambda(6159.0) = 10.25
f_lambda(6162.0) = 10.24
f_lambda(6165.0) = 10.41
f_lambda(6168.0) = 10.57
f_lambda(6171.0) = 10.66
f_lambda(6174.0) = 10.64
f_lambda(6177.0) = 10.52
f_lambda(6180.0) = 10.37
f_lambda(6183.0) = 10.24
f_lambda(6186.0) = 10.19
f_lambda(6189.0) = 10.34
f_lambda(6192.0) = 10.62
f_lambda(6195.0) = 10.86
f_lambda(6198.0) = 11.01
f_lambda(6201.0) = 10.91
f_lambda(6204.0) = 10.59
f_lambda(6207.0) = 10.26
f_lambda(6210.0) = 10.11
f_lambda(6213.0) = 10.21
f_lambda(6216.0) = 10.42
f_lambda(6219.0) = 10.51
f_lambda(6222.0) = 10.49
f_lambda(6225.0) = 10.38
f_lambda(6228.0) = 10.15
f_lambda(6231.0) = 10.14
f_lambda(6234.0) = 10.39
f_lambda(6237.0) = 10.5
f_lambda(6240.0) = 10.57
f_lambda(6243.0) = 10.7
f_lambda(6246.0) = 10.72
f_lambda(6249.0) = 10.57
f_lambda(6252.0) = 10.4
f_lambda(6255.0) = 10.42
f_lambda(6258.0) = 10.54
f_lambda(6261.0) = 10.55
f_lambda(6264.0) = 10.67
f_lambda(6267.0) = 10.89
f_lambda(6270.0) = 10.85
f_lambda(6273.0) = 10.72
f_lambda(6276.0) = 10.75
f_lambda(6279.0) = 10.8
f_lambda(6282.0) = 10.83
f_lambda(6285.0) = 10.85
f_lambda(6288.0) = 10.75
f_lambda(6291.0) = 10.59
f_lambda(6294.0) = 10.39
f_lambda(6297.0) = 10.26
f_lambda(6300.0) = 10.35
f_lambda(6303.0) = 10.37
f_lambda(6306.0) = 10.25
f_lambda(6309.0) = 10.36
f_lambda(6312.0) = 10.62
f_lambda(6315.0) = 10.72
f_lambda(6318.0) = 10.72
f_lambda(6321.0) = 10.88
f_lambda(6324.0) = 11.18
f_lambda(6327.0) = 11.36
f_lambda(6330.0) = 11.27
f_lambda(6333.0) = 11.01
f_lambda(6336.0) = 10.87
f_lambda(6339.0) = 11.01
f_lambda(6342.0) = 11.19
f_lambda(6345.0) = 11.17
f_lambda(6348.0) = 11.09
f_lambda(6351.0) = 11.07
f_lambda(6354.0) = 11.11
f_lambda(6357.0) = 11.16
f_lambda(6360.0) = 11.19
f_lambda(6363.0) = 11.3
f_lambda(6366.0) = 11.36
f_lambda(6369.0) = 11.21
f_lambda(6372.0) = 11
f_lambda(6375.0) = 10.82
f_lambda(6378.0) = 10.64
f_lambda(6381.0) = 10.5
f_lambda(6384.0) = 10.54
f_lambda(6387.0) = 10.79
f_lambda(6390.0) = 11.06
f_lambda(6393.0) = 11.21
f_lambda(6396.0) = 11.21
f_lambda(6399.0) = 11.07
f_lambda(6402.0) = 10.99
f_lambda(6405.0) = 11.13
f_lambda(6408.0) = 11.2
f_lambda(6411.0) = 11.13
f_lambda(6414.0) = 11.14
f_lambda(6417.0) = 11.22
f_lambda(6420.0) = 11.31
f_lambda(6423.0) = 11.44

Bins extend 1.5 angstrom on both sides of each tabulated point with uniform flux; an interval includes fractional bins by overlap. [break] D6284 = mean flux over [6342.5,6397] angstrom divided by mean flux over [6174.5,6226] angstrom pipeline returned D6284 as 1.05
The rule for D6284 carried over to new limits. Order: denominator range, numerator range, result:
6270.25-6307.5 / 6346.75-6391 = 1.04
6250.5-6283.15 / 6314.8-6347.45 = 1.04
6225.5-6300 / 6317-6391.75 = 1.04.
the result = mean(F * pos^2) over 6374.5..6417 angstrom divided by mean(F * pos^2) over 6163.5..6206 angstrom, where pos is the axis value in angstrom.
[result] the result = 1.11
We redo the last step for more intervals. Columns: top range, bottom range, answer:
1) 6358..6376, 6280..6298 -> 1.08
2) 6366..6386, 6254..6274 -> 1.05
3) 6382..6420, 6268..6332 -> 1.07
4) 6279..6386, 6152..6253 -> 1.08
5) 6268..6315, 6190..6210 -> 1.02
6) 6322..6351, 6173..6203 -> 1.10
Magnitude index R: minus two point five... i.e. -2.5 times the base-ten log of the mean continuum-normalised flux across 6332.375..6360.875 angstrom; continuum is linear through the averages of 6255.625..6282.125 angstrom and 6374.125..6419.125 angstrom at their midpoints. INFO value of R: -0.021 mag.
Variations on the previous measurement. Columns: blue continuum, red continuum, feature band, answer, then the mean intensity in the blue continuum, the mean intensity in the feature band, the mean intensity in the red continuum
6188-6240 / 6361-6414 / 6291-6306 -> 0.04 mag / 10.5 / 10.4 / 11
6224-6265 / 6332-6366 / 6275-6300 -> 0.01 mag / 10.5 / 10.6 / 11.1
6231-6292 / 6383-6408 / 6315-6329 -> -0.02 mag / 10.6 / 11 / 11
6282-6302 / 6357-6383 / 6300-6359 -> -0.01 mag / 10.6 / 10.9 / 11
